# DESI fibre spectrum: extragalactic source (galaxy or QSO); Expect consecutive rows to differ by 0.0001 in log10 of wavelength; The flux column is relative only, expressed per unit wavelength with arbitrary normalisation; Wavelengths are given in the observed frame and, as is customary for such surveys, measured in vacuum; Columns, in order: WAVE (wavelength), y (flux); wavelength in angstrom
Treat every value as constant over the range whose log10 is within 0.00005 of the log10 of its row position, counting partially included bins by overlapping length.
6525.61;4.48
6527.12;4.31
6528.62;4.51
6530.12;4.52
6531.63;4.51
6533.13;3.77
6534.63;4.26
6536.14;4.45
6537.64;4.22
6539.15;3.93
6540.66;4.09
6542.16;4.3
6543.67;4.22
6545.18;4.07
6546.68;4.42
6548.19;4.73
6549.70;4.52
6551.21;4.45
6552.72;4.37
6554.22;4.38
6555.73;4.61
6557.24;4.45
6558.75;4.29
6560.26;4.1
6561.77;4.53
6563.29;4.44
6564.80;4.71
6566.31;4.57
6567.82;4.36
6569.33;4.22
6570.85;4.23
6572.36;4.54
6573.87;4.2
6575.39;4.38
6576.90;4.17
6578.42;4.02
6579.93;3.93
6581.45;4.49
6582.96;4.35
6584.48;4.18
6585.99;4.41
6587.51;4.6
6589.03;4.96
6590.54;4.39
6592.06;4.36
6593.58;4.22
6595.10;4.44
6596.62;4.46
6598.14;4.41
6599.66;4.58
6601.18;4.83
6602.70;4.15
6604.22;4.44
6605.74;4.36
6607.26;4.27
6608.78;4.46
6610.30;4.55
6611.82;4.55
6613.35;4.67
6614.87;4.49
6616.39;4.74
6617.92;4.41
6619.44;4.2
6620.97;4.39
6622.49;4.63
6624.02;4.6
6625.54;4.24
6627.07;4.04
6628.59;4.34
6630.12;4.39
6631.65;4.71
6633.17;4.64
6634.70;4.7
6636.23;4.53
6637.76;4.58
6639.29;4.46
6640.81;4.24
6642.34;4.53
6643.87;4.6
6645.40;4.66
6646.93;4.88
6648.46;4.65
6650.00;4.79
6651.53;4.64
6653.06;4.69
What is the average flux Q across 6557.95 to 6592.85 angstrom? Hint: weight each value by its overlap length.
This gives 4.37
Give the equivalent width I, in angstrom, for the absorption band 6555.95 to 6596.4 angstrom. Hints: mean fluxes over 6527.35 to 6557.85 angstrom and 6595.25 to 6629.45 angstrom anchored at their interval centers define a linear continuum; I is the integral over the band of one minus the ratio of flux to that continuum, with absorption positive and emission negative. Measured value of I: 0.17 angstrom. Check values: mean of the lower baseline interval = 4.34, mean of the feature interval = 4.37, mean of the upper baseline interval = 4.45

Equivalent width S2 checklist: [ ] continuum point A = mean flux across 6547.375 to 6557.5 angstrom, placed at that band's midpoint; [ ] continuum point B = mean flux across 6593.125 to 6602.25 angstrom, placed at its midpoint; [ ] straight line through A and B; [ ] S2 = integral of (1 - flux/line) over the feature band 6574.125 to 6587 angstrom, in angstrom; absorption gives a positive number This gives 0.7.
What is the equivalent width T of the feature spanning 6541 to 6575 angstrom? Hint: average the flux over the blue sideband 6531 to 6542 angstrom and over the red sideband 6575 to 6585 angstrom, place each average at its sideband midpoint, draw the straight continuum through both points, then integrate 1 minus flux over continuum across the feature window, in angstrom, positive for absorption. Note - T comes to -1.6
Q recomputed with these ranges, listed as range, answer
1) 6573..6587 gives 4.25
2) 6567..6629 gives 4.4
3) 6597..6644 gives 4.47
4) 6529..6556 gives 4.32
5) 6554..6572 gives 4.41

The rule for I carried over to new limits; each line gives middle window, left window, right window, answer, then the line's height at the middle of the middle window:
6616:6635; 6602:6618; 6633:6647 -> 0.27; 4.52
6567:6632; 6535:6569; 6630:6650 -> 1.30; 4.49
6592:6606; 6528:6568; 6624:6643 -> -0.04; 4.42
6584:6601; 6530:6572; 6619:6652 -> -0.15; 4.43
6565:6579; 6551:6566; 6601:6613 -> 0.38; 4.44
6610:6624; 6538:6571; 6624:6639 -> -0.21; 4.45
